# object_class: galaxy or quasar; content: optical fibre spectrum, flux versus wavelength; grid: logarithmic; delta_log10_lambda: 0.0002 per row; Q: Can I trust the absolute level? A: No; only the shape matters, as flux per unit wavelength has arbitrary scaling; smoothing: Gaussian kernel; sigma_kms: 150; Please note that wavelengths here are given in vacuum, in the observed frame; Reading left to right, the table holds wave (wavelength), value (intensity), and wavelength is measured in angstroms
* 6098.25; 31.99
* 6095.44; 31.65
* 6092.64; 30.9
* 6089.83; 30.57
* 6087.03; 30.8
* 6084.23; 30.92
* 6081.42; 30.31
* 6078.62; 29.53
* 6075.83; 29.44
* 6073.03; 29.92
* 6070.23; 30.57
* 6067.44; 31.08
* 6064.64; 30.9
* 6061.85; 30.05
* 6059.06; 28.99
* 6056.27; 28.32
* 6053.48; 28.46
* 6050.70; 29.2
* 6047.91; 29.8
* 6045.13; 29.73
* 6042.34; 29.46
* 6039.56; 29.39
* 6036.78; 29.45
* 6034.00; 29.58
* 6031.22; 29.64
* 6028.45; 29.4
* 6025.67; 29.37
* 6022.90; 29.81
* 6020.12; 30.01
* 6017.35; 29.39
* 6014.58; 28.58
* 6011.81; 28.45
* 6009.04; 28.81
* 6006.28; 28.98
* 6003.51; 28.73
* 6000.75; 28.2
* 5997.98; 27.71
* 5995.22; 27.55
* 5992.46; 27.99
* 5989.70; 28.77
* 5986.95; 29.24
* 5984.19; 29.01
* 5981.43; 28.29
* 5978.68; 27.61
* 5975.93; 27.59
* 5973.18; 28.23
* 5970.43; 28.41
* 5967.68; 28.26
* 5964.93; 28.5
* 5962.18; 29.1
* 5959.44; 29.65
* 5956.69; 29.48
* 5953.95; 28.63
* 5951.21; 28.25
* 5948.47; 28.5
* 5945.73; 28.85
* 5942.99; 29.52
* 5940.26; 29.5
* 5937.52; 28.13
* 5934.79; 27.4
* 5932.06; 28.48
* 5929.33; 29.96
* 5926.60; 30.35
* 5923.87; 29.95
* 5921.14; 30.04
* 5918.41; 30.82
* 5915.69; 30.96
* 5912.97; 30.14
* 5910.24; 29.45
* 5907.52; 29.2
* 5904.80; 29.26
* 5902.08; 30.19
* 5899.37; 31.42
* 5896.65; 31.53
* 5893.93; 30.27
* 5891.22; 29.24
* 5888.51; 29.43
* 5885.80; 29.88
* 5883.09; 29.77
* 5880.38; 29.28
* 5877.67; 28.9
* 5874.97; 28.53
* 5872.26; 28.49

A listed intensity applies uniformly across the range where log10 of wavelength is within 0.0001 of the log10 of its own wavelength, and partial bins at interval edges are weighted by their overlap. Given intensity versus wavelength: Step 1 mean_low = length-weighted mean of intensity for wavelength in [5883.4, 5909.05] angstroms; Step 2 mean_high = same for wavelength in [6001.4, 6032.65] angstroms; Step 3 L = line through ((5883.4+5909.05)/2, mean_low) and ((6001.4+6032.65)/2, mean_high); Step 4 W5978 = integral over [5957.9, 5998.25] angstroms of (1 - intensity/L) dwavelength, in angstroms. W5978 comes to 1.4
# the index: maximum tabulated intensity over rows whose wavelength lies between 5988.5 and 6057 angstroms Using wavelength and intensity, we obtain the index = 30.01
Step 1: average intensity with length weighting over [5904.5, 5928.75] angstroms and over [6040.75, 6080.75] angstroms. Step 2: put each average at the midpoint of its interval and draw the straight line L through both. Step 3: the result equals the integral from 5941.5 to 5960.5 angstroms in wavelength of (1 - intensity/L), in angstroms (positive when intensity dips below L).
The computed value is 0.6 angstroms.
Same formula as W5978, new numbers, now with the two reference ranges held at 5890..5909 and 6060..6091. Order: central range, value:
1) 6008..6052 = 1.33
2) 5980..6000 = 1.26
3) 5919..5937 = 0.49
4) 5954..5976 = 1.11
